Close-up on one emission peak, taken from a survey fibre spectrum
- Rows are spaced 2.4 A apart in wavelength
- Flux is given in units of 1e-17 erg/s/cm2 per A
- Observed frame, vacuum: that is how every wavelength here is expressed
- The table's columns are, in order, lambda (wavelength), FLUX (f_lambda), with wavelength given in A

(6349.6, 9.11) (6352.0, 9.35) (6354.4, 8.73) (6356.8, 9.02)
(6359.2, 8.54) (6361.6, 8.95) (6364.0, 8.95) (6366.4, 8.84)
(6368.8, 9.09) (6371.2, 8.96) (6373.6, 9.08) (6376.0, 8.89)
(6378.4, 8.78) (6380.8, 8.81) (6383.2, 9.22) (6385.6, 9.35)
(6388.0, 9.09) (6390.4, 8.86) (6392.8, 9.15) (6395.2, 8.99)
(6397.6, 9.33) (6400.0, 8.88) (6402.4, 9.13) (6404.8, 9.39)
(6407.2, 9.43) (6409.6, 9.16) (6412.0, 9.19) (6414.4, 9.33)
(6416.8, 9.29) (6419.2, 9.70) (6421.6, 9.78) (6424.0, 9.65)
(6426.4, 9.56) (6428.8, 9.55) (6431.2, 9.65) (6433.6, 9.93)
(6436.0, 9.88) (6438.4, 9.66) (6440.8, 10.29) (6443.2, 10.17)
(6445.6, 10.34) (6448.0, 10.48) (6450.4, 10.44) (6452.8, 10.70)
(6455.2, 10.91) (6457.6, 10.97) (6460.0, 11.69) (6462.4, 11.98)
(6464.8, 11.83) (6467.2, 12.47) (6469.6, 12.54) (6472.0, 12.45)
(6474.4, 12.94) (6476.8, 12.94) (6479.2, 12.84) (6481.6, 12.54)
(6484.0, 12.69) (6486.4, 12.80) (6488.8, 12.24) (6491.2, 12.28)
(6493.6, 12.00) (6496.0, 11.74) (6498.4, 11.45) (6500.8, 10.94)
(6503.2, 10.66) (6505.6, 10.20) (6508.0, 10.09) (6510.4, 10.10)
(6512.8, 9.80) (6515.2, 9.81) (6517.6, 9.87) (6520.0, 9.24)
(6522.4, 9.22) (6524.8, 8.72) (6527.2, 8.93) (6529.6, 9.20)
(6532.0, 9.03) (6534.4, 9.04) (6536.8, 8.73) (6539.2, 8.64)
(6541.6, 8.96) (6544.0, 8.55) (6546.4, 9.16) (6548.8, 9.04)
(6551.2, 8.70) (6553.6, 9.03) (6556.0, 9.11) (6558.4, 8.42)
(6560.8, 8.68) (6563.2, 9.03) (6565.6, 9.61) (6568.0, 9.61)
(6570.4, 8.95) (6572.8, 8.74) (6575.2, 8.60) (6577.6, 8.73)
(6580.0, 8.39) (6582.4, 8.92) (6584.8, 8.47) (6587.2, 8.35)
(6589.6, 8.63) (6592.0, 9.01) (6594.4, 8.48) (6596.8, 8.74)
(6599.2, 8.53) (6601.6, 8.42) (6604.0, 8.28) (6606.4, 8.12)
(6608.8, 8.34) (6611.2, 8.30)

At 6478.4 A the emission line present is Mg II 2798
